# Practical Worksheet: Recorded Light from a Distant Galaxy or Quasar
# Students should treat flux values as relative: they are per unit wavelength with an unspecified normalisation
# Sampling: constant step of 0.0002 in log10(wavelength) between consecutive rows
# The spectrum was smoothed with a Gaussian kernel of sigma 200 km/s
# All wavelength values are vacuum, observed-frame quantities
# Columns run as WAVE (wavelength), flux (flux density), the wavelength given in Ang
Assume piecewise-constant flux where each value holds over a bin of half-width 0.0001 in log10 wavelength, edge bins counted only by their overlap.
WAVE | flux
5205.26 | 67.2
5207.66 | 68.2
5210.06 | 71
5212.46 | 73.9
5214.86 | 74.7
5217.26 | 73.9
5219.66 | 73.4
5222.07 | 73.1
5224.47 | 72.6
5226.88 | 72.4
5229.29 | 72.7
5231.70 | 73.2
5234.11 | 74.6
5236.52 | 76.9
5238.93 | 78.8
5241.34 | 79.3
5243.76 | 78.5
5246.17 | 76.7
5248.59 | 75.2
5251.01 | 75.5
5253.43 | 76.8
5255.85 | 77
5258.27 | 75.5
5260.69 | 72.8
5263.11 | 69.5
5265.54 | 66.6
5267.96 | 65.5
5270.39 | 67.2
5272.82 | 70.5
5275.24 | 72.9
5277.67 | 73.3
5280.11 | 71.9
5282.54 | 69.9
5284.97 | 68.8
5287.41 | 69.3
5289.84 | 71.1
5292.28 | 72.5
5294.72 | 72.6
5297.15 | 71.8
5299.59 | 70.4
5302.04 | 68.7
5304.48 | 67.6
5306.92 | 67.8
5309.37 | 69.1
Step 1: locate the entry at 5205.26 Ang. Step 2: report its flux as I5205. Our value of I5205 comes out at 67.2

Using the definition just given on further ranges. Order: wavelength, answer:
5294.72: 72.6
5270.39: 67.2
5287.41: 69.3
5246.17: 76.7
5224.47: 72.6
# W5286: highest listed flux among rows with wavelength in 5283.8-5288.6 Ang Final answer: 69.3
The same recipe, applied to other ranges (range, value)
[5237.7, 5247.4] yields 79.3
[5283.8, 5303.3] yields 72.6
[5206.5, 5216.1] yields 74.7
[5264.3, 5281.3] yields 73.3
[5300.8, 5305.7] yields 68.7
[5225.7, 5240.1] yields 78.8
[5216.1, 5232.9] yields 73.9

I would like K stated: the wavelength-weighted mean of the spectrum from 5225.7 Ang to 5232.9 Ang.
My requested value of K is 72.7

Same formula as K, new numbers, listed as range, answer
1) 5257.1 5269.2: 70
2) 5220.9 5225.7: 72.9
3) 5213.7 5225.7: 73.5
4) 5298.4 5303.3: 69.4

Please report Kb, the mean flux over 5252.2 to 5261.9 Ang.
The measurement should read 75.5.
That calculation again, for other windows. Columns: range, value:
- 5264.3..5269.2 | 66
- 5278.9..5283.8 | 71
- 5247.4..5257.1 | 76.1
